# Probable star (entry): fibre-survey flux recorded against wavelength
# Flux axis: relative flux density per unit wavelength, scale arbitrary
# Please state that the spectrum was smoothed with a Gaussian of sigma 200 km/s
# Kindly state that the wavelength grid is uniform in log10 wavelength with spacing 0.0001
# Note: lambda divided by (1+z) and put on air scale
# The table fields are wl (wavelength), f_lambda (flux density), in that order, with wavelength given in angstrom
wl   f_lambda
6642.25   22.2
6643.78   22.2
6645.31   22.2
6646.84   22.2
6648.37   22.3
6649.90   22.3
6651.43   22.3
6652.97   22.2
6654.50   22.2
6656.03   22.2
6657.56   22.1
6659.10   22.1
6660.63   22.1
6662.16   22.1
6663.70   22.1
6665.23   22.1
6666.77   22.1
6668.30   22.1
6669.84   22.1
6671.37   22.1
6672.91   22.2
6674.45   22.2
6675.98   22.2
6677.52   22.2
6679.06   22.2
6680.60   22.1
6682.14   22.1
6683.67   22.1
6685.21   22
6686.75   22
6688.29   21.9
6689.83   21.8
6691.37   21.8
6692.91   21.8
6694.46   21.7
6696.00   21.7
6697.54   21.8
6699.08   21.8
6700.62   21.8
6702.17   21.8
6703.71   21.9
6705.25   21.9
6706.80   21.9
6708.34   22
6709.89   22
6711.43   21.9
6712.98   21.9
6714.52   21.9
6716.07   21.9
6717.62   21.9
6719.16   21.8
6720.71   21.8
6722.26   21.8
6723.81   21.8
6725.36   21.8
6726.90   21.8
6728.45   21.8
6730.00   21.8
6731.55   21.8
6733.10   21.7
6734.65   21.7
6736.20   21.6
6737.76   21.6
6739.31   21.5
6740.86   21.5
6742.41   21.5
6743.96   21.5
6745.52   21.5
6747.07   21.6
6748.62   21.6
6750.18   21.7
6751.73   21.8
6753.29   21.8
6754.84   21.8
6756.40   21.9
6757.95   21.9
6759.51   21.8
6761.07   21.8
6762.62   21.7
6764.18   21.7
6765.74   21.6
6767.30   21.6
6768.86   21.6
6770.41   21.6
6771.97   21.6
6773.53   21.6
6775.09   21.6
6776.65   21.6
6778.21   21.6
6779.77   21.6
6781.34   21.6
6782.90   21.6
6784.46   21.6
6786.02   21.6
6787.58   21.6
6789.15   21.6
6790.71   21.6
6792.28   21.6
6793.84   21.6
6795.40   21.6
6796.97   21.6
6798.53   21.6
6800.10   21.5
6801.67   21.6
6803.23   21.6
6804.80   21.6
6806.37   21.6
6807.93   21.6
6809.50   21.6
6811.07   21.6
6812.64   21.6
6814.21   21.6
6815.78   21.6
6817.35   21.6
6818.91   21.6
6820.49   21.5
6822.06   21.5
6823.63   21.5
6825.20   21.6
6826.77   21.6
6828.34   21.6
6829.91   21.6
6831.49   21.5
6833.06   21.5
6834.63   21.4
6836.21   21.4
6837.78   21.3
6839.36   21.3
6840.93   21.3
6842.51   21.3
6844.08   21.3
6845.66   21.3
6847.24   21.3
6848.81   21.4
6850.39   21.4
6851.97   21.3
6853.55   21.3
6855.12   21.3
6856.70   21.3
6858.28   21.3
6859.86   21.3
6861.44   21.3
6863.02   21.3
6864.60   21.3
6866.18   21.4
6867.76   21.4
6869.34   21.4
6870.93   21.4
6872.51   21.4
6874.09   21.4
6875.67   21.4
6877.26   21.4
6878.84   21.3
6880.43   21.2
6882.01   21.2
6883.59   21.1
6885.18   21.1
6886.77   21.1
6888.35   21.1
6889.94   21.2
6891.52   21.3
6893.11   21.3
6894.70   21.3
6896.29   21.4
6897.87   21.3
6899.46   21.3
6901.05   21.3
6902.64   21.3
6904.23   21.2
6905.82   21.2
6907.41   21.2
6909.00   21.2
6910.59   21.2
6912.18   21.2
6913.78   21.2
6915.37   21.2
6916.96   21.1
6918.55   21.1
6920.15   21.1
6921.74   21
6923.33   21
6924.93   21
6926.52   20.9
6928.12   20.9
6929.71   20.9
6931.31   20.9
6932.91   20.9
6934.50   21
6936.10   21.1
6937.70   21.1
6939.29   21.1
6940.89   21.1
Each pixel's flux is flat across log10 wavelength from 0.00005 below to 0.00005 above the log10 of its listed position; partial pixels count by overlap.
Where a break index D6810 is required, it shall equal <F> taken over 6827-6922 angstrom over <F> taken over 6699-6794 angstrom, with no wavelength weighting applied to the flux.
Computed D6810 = 0.98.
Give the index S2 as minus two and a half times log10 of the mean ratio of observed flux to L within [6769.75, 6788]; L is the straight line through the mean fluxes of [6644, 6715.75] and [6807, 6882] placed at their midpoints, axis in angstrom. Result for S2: 0.00 mag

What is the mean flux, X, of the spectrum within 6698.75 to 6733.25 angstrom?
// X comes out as 21.9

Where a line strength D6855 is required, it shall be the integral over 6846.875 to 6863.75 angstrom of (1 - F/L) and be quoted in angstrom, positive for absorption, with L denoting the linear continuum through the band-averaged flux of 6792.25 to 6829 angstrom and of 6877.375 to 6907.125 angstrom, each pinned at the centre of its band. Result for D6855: 0.06 angstrom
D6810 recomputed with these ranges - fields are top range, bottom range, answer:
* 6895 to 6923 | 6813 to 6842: 0.99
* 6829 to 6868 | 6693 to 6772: 0.98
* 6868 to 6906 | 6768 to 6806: 0.99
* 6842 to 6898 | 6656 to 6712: 0.97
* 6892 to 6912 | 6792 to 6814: 0.98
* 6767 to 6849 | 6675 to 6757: 0.99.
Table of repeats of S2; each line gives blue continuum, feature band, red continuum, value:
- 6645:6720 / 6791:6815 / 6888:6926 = 0.00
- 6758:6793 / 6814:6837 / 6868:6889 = 0.00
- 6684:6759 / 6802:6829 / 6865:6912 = 0.00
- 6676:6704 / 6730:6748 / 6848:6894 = 0.01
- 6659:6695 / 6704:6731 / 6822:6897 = 0.00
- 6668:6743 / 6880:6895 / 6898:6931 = 0.00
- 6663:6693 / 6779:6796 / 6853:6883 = 0.00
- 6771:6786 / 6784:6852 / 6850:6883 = 0.00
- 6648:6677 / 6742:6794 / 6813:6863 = 0.00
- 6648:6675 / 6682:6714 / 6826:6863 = 0.01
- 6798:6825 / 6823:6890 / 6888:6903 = 0.00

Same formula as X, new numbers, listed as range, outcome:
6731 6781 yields 21.7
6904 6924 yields 21.1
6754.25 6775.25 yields 21.7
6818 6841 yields 21.5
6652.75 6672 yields 22.1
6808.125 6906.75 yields 21.4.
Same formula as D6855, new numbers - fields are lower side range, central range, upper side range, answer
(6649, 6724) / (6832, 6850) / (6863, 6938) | 0.1 angstrom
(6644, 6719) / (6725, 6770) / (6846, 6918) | 0.2 angstrom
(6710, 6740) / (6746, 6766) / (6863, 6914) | -0.1 angstrom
